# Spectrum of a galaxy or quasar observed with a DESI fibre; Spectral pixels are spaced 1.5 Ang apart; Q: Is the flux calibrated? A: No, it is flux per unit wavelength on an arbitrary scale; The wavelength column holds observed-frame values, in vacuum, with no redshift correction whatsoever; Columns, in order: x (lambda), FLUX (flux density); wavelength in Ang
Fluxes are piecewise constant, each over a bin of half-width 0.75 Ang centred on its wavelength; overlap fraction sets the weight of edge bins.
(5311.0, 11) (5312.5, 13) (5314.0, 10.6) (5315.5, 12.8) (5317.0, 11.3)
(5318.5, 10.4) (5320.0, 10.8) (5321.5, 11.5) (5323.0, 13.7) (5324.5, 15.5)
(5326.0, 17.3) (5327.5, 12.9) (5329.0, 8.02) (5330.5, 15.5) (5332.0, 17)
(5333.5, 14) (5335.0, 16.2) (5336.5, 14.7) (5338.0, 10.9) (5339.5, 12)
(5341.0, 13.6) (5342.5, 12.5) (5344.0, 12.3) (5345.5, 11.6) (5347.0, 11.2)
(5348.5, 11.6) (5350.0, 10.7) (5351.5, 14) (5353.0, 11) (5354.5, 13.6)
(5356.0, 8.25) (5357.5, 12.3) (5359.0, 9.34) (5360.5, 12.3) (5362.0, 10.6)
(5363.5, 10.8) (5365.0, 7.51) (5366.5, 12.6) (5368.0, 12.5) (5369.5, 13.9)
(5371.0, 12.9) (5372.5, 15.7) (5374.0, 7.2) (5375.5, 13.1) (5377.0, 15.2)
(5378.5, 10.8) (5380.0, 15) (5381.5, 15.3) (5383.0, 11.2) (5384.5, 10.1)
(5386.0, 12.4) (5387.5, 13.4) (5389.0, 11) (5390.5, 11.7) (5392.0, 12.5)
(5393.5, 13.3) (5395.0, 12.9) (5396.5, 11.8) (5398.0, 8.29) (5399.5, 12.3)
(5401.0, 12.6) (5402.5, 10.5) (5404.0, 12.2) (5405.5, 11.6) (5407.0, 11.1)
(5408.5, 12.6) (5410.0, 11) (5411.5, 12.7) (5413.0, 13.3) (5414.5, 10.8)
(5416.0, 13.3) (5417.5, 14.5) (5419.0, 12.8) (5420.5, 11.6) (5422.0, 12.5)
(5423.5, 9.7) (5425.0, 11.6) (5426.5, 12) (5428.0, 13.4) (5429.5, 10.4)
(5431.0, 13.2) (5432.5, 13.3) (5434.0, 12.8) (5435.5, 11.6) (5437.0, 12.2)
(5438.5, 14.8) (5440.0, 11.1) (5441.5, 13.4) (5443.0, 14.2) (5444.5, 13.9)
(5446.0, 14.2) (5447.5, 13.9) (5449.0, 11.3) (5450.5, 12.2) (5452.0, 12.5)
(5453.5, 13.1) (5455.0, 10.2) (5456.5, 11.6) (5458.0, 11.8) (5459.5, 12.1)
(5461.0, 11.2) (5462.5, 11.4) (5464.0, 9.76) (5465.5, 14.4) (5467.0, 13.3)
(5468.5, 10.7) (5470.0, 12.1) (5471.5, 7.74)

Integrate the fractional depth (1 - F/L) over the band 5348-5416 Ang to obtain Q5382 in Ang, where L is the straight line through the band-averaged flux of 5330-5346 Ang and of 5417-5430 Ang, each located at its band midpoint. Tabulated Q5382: 4.8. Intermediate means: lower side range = 13.7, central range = 11.9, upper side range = 12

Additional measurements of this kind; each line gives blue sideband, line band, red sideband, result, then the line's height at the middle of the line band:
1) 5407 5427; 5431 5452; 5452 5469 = -1.8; 12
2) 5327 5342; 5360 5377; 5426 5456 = 1.7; 13.2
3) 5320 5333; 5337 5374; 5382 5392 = 3.0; 12.8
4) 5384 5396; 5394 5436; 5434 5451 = 1.8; 12.6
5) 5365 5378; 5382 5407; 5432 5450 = 1.9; 12.7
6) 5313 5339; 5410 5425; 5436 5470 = 0.4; 12.6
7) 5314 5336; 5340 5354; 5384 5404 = 0.8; 12.8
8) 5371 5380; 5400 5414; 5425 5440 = 0.7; 12.6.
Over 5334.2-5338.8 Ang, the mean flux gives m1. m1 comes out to 13.9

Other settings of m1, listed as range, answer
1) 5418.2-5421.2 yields 12.2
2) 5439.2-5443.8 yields 12.9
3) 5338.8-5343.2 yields 12.7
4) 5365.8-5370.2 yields 13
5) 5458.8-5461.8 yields 11.6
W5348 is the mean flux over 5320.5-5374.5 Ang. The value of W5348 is 12.4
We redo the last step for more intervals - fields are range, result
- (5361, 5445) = 12.2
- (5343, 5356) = 11.8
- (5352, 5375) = 11.4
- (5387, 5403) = 11.8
